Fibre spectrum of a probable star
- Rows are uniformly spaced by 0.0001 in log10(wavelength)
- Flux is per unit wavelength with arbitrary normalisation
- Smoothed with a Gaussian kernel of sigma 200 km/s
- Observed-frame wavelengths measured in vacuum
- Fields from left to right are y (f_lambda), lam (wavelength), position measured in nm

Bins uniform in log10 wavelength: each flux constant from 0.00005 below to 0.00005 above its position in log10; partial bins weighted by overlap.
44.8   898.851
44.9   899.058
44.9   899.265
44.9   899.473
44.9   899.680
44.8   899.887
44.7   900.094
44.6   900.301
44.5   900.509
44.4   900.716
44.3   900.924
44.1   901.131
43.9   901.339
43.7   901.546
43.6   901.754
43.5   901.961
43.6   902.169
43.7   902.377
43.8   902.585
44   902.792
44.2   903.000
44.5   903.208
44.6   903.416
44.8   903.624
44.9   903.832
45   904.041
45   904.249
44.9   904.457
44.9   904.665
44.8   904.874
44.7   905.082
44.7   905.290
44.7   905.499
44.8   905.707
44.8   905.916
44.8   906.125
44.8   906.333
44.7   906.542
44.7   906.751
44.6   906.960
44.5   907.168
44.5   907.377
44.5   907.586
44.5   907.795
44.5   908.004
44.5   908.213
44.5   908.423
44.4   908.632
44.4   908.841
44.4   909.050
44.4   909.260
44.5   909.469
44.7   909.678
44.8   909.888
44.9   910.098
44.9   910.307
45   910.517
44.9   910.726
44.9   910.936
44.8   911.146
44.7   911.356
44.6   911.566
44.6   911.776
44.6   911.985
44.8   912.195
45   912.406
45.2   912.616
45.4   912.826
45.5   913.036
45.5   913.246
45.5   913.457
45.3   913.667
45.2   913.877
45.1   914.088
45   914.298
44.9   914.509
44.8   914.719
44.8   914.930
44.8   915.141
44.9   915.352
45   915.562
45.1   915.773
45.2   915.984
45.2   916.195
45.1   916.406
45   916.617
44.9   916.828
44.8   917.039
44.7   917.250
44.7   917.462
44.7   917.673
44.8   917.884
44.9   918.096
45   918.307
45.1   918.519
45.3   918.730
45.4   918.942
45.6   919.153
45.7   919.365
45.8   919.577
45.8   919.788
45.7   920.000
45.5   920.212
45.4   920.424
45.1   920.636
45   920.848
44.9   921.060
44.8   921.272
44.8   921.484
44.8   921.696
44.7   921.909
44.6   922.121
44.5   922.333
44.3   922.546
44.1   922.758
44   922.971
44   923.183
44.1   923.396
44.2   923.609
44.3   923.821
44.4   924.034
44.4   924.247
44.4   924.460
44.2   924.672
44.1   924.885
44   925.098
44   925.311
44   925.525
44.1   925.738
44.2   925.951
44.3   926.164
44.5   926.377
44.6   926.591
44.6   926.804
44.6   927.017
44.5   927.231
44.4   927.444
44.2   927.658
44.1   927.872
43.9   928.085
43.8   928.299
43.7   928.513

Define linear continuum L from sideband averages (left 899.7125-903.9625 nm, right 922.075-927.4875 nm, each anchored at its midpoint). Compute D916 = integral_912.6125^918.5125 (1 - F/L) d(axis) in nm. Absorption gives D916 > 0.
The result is -0.10 nm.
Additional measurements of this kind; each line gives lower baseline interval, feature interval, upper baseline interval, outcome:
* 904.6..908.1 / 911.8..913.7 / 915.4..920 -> -0.010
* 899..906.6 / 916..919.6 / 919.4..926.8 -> -0.042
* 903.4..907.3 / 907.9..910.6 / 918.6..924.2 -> 0.012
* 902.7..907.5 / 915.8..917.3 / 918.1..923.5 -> -0.004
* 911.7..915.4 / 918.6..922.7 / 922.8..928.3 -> -0.051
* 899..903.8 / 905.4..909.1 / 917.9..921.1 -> 0.004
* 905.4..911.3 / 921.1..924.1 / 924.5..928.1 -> -0.004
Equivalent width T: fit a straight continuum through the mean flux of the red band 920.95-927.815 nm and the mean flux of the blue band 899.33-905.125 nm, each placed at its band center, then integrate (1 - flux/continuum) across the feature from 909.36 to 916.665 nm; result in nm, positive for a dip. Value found -0.10 nm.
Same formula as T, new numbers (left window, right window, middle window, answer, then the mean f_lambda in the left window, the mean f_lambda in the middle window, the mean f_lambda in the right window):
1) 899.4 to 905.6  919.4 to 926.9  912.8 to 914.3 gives -0.03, 44.4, 45.3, 44.6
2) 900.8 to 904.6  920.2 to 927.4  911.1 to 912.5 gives -0.01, 44.2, 44.7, 44.5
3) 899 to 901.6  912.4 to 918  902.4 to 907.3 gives 0.00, 44.5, 44.6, 45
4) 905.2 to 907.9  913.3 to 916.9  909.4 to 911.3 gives 0.00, 44.7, 44.8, 45.1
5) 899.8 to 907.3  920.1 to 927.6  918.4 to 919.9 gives -0.04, 44.5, 45.5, 44.5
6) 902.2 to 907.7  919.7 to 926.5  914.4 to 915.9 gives -0.01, 44.6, 44.9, 44.5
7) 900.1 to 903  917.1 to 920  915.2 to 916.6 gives 0.00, 44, 45.1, 45.2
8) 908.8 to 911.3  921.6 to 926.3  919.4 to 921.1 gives -0.04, 44.7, 45.4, 44.3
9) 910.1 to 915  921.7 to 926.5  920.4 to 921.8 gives -0.02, 45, 45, 44.3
